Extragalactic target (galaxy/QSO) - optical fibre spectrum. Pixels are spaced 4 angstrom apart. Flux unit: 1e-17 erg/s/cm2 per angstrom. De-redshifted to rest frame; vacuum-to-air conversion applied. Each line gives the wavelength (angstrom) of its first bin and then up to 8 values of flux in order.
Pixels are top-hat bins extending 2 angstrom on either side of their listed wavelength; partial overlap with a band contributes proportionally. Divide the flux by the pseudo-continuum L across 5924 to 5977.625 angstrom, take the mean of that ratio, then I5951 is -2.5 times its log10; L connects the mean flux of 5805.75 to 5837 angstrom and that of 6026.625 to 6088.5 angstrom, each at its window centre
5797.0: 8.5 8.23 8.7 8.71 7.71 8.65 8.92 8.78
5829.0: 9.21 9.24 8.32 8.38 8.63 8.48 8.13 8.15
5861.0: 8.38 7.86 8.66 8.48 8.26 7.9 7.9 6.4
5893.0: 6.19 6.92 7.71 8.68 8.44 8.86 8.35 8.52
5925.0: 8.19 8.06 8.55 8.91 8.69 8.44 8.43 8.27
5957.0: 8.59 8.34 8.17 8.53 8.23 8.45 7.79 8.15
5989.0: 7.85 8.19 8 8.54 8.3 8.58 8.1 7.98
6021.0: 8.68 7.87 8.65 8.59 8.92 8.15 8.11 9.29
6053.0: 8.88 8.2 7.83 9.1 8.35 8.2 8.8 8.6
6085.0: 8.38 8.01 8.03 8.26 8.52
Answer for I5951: 0.02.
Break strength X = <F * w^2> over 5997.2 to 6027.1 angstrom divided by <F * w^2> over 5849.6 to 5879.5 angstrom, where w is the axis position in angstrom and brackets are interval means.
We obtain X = 1.05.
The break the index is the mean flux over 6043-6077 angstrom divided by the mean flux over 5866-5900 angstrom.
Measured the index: 1.12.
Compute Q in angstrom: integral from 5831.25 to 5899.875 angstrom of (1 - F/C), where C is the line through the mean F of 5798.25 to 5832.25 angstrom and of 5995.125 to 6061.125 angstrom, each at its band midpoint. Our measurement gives 4.6 angstrom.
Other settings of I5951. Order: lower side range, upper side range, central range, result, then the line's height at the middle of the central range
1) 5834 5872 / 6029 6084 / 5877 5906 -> 0.14 mag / 8.39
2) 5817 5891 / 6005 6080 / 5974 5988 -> 0.04 mag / 8.42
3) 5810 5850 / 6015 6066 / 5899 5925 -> 0.02 mag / 8.57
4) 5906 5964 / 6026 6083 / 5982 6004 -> 0.05 mag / 8.5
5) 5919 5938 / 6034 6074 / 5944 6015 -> 0.02 mag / 8.46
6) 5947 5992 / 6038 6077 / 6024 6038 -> -0.01 mag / 8.42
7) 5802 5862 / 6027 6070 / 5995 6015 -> 0.03 mag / 8.56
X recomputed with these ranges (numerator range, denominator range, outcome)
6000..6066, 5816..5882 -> 1.06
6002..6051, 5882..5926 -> 1.12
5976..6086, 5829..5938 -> 1.08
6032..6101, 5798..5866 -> 1.07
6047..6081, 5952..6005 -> 1.07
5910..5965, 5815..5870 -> 1.02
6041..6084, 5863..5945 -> 1.11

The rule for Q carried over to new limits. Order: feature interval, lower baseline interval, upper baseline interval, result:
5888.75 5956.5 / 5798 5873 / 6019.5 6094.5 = 2.7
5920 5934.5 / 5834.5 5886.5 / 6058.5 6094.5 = 0.0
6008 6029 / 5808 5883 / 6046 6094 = 0.5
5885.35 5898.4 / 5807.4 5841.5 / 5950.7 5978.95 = 2.9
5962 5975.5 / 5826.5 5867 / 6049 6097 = 0.2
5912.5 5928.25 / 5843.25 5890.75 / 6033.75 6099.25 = -0.4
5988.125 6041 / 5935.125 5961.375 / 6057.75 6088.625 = 0.9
